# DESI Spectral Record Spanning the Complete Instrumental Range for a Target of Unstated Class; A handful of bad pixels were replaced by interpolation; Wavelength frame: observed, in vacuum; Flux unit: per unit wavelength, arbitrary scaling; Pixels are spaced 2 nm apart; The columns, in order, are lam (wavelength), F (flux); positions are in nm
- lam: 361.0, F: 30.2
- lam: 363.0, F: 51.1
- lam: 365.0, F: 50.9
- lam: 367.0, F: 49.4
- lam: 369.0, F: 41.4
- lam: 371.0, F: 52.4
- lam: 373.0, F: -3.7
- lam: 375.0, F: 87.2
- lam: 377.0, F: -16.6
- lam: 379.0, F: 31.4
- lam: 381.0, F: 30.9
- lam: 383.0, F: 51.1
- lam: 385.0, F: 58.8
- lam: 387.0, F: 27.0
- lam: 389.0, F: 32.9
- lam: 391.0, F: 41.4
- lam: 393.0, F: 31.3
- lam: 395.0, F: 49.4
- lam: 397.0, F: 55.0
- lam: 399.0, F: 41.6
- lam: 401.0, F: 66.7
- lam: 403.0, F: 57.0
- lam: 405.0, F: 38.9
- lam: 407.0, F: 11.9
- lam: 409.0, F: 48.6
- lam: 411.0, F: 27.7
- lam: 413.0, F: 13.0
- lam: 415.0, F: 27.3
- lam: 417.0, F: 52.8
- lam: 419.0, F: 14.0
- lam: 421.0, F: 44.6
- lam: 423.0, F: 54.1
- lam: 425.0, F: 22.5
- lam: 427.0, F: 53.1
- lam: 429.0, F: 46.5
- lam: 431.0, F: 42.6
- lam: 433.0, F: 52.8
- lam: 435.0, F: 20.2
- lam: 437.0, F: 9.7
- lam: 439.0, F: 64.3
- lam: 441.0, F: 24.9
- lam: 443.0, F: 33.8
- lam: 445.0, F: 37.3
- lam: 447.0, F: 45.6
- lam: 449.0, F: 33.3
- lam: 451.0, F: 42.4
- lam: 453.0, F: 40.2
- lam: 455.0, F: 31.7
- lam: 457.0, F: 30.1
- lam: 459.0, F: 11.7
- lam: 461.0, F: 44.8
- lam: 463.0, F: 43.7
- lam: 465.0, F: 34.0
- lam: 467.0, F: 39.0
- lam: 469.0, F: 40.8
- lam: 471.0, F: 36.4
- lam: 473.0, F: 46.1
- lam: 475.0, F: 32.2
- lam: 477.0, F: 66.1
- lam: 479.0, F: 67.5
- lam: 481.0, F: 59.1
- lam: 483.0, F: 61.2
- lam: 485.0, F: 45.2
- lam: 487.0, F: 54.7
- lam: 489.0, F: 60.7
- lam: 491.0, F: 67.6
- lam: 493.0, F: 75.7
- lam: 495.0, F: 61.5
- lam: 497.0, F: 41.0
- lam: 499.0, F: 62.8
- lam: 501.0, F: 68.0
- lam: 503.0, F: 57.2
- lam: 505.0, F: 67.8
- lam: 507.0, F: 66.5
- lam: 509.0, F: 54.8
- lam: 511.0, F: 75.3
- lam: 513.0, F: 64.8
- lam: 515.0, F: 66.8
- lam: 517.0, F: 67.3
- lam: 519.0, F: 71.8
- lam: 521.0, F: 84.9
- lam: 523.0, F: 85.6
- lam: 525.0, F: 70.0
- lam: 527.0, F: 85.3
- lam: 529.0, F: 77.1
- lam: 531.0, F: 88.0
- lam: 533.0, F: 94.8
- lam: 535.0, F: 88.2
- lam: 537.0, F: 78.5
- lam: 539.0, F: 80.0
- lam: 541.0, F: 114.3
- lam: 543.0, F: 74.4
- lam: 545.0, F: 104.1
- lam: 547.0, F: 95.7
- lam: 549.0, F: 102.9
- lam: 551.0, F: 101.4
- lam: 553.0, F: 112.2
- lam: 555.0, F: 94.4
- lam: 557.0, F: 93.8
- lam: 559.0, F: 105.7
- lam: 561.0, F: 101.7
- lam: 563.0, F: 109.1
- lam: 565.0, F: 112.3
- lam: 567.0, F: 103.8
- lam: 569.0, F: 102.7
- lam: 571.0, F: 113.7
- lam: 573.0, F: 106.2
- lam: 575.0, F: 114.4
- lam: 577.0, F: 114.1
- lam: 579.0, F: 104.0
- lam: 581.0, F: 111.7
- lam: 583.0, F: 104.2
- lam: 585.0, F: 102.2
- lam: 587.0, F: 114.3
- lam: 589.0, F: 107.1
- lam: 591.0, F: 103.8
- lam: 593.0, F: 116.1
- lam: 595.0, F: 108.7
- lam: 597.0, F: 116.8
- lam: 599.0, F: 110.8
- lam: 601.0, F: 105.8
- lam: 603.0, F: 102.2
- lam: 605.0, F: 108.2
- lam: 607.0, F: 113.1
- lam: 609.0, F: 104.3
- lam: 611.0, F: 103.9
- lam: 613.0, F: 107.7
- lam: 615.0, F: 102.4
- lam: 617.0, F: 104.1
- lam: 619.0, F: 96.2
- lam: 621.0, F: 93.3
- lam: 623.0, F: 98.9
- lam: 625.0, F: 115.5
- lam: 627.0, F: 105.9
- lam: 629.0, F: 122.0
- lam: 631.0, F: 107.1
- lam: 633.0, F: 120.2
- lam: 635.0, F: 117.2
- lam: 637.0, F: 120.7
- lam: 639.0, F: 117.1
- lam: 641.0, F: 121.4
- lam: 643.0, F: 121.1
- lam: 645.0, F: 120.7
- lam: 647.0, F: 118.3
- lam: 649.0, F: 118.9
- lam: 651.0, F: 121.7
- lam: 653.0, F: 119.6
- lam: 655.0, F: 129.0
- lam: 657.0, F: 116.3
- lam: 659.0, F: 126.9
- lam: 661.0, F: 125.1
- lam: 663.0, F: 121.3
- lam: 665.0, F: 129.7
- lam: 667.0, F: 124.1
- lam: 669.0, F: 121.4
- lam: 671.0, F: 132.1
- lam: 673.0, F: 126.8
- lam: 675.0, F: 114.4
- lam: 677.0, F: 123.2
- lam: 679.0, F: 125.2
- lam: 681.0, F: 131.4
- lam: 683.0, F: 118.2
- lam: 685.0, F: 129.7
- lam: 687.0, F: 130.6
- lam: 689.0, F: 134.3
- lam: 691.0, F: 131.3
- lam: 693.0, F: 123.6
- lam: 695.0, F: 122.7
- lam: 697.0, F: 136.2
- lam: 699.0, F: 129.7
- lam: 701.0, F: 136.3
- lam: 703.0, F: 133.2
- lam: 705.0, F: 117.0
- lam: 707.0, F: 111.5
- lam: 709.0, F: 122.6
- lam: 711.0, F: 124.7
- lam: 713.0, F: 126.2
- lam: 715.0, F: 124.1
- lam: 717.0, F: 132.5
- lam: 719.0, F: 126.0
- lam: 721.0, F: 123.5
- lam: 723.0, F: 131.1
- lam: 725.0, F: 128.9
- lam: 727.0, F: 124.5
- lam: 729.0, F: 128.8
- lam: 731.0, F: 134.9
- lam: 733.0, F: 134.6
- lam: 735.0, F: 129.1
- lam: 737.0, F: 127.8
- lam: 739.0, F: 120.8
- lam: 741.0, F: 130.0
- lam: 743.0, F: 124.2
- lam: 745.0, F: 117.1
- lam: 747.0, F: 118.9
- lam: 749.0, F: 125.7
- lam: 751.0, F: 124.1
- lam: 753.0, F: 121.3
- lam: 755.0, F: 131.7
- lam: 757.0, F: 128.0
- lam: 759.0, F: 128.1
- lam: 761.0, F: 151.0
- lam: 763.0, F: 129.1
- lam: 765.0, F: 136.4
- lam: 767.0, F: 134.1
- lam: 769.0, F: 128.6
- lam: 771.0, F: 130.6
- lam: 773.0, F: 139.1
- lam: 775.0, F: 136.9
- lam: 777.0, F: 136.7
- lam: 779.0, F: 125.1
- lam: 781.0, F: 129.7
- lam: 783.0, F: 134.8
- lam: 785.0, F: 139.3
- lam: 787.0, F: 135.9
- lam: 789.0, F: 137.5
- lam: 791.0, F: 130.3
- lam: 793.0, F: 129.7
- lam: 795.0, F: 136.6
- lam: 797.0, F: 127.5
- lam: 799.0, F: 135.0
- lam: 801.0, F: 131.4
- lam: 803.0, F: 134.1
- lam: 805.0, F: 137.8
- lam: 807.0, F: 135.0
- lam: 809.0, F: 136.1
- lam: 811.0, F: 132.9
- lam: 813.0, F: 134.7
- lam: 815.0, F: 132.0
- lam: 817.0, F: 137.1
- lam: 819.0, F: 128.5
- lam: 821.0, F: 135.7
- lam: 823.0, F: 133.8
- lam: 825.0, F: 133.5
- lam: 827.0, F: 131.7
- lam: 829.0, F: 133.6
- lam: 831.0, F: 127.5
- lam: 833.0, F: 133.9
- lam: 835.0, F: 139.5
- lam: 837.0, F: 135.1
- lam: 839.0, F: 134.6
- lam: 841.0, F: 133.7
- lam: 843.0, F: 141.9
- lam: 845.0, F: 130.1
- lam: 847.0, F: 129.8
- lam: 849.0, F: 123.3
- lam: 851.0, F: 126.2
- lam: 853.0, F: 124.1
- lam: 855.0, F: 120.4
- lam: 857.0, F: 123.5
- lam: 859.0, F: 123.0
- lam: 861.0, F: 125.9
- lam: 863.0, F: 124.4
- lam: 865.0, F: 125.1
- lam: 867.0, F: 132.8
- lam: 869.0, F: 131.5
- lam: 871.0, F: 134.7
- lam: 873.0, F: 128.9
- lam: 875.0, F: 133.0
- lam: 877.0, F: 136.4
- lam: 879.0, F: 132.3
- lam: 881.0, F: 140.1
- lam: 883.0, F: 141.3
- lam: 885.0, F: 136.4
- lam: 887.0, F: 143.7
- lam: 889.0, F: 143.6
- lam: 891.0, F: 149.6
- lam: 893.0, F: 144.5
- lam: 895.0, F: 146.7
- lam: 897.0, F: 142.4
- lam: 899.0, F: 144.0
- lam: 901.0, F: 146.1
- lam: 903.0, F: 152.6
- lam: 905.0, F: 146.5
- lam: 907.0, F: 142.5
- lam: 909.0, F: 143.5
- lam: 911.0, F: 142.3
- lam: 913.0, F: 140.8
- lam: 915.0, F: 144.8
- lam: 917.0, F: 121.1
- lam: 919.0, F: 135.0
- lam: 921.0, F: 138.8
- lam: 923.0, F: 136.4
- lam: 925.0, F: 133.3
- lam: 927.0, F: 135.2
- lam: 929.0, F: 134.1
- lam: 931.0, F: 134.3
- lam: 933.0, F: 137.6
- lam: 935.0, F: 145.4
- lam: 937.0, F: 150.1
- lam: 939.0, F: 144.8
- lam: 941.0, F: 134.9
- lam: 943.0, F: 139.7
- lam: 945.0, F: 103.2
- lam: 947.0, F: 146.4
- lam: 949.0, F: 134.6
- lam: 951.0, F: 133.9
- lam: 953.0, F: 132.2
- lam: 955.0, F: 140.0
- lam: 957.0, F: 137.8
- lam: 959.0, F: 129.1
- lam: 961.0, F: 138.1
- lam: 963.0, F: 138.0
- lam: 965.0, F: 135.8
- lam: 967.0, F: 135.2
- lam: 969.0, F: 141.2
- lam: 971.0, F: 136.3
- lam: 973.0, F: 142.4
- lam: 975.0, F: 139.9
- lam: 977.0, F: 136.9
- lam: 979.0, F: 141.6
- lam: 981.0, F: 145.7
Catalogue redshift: 0.198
